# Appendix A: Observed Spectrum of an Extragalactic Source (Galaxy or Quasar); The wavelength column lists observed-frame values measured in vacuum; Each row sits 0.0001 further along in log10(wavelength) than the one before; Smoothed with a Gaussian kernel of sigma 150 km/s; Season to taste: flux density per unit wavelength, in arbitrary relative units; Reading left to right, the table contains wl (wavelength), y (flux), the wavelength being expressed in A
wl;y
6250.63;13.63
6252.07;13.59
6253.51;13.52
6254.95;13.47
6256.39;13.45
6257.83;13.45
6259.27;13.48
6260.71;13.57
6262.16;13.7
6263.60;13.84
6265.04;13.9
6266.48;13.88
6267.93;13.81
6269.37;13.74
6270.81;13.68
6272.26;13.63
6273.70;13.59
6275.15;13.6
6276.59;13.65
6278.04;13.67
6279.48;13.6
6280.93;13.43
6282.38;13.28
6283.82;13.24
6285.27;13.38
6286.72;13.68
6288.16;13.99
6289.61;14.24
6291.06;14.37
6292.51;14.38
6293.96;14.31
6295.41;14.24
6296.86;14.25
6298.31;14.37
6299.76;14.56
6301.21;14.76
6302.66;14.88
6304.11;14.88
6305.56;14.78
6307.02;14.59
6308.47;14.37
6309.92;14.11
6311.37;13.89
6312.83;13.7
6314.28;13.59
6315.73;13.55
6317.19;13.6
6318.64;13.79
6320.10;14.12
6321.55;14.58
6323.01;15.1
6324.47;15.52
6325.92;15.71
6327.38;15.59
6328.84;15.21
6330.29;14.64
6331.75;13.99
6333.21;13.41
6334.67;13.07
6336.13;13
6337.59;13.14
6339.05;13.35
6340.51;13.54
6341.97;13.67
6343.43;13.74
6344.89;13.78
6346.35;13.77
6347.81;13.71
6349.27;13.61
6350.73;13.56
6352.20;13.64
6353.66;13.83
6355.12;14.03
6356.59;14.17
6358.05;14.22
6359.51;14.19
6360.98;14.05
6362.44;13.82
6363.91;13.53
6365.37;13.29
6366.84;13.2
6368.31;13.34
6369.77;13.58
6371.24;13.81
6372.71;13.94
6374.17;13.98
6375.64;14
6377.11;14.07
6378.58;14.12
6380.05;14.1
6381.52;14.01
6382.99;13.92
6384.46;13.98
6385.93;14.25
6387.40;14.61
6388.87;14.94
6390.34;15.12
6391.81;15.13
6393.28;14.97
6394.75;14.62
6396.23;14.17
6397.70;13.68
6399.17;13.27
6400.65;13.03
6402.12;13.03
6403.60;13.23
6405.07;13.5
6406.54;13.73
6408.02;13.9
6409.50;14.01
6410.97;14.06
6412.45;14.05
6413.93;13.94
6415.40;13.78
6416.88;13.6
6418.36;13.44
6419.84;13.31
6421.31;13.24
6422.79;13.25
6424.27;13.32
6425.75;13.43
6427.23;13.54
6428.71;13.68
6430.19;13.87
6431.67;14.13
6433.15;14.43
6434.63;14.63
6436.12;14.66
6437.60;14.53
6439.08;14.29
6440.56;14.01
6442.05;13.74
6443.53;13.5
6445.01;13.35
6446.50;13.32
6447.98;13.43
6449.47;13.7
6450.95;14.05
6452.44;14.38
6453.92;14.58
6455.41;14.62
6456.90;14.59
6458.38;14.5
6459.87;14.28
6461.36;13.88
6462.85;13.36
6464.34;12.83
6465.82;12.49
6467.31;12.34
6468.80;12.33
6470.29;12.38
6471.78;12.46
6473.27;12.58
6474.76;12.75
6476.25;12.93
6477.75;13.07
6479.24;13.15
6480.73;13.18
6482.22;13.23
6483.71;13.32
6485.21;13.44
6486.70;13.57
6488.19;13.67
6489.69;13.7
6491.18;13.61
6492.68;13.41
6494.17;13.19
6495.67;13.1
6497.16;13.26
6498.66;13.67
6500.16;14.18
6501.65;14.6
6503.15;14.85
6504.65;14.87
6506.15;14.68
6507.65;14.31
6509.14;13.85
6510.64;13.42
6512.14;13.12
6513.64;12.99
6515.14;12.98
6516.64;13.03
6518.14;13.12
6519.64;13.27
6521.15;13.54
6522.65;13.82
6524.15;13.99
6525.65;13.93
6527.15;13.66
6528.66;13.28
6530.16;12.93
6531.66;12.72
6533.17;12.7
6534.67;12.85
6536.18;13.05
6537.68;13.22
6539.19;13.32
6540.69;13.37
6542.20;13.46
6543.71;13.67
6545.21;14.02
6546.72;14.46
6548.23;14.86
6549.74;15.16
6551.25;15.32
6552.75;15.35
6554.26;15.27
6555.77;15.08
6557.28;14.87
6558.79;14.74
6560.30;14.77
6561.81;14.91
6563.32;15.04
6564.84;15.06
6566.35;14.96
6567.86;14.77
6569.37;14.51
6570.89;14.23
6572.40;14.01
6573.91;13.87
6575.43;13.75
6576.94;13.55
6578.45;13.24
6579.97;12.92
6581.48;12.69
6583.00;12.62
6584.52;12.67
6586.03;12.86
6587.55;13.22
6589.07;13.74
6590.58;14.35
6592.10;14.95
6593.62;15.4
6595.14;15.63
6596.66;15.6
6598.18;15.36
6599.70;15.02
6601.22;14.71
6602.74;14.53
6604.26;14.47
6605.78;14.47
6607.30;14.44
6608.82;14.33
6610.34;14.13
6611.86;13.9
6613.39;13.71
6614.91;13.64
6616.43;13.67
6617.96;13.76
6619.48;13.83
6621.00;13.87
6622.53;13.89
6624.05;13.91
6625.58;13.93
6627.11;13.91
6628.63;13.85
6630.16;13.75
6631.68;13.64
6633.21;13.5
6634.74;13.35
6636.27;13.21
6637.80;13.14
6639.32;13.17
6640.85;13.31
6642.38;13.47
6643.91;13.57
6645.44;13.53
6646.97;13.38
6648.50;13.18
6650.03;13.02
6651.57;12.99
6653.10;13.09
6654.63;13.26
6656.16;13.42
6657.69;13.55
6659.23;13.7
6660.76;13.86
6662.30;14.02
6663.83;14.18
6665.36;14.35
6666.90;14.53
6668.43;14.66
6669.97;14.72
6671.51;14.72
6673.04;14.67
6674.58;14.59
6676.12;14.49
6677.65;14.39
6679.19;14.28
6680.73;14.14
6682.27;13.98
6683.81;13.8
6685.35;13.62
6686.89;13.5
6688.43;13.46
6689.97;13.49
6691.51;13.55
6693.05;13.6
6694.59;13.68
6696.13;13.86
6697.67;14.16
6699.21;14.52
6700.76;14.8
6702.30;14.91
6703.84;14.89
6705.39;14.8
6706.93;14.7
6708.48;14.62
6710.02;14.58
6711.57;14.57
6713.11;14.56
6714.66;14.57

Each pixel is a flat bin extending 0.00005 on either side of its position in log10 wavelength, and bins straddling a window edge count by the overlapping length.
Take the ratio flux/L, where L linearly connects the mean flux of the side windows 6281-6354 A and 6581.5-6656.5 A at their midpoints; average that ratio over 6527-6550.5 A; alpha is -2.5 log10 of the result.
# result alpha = 0.03 mag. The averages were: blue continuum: 14.1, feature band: 13.5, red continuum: 13.8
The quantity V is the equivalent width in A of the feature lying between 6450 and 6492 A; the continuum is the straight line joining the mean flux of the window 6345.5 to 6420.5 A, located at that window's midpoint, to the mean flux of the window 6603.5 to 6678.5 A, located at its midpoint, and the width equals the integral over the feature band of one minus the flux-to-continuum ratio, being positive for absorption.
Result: 1.4 A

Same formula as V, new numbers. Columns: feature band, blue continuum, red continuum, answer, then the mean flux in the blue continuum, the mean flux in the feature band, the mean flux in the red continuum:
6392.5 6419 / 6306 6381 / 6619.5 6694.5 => 0.3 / 14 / 13.8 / 13.8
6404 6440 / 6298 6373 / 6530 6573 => 0.7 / 14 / 13.8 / 14.2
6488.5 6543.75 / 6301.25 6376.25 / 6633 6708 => 1.7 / 14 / 13.5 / 13.9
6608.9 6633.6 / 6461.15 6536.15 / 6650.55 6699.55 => -0.1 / 13.3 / 13.8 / 14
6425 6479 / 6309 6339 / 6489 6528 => 0.8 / 14.1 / 13.6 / 13.7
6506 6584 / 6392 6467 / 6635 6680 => -0.4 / 13.8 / 13.9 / 13.8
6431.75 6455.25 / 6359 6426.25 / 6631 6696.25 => -0.4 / 13.9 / 14.1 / 13.8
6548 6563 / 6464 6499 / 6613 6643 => -1.9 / 13.1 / 15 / 13.6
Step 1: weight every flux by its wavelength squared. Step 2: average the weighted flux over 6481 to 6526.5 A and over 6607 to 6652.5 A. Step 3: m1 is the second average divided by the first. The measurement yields 1.04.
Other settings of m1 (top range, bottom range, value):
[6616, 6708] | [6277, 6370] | 1.10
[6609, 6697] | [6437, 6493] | 1.08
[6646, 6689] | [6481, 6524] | 1.07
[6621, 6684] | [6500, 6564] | 1.03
